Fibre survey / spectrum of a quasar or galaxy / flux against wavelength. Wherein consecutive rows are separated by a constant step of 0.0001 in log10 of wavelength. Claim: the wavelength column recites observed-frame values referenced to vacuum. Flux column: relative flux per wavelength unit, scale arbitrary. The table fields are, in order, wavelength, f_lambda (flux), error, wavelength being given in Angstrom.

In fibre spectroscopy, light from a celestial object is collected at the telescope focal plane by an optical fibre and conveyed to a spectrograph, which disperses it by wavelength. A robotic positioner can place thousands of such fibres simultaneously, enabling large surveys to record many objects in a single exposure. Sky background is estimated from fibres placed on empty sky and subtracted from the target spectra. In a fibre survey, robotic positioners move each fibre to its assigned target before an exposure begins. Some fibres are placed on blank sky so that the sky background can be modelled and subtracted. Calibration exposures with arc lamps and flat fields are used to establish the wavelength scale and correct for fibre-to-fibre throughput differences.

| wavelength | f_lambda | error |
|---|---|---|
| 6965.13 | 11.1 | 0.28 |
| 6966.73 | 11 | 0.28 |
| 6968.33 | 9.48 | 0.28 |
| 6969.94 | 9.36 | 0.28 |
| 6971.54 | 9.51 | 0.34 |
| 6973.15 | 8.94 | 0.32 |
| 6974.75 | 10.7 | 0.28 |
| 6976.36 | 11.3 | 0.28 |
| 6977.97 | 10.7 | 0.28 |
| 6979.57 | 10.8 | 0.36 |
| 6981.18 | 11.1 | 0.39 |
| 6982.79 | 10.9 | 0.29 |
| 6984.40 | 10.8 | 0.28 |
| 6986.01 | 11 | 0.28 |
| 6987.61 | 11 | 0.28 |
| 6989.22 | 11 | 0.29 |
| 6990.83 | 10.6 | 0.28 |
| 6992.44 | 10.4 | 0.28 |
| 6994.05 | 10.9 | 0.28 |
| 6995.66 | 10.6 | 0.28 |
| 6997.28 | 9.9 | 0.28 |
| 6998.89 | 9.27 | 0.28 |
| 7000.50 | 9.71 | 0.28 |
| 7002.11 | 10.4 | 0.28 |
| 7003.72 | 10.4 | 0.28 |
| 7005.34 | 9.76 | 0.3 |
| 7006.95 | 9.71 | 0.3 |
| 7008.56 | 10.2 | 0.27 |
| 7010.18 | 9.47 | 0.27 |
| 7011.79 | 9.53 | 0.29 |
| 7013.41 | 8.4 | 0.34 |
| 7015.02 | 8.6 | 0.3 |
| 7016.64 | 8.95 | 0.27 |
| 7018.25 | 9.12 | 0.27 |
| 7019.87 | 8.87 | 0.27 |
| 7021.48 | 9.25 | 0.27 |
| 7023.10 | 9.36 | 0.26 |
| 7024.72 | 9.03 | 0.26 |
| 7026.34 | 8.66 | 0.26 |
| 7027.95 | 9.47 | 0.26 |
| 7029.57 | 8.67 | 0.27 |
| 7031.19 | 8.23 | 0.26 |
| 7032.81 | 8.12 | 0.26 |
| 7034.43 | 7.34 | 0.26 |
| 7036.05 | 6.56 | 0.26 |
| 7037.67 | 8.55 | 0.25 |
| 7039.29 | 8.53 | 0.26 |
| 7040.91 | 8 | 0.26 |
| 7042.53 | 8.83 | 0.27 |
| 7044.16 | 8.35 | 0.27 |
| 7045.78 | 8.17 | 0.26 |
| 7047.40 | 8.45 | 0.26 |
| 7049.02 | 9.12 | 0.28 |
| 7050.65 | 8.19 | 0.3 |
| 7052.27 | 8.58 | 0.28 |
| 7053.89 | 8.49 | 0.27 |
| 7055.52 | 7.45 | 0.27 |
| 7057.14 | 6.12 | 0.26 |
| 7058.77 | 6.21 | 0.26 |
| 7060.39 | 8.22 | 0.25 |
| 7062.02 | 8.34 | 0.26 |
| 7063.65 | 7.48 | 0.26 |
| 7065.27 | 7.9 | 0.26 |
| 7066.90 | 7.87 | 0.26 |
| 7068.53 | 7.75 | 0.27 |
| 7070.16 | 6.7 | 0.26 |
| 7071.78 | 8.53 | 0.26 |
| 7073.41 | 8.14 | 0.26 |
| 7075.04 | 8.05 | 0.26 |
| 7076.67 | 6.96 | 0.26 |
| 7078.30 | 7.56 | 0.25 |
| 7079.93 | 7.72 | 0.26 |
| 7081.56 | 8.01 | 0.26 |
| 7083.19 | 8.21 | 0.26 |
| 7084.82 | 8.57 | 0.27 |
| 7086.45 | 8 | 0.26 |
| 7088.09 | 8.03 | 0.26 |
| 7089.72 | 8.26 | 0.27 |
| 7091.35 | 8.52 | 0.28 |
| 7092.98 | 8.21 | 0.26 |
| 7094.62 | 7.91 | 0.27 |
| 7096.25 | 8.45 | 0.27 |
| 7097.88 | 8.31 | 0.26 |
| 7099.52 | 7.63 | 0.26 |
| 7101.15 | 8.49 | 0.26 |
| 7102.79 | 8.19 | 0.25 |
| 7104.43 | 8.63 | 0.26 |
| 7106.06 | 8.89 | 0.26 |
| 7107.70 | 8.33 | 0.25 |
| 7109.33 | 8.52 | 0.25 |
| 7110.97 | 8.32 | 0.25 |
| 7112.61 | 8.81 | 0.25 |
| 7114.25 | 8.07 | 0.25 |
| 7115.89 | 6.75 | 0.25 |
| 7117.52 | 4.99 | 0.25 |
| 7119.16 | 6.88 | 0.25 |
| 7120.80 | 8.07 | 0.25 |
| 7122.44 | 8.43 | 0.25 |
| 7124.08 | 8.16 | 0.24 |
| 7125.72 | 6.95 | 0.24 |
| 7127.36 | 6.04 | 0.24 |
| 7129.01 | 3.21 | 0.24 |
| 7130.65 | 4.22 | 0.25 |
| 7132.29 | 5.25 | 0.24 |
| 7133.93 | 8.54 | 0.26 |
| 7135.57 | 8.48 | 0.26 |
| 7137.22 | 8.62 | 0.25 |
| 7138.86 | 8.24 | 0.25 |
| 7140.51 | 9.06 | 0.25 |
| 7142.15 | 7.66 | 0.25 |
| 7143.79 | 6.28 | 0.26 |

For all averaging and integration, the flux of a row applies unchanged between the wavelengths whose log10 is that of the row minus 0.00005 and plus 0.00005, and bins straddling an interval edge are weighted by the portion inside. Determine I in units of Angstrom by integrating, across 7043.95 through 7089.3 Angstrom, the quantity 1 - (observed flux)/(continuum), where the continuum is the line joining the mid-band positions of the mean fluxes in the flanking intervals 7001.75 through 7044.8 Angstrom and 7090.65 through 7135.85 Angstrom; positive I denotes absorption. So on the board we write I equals 1.8 Angstrom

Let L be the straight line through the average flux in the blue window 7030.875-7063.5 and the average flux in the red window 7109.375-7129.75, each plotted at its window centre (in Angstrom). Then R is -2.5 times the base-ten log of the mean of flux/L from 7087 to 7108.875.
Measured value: -0.128 mag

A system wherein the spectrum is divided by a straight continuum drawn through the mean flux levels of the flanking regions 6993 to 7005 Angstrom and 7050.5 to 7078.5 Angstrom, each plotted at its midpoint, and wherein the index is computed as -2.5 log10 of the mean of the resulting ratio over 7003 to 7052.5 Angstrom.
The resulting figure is 0.03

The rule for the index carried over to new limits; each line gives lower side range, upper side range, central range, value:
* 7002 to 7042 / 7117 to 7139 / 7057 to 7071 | 0.09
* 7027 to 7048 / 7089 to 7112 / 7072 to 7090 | 0.05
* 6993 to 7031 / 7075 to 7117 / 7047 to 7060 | 0.13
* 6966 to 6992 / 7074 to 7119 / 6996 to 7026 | 0.04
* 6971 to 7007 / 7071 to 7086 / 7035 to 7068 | 0.10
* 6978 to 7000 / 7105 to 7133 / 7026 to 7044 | 0.14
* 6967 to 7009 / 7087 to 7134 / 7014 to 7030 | 0.06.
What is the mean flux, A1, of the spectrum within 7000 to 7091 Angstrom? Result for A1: 8.41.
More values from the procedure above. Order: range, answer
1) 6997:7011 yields 9.87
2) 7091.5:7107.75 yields 8.31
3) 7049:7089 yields 7.82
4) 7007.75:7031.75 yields 9.06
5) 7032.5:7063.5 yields 7.97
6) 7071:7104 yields 8.09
